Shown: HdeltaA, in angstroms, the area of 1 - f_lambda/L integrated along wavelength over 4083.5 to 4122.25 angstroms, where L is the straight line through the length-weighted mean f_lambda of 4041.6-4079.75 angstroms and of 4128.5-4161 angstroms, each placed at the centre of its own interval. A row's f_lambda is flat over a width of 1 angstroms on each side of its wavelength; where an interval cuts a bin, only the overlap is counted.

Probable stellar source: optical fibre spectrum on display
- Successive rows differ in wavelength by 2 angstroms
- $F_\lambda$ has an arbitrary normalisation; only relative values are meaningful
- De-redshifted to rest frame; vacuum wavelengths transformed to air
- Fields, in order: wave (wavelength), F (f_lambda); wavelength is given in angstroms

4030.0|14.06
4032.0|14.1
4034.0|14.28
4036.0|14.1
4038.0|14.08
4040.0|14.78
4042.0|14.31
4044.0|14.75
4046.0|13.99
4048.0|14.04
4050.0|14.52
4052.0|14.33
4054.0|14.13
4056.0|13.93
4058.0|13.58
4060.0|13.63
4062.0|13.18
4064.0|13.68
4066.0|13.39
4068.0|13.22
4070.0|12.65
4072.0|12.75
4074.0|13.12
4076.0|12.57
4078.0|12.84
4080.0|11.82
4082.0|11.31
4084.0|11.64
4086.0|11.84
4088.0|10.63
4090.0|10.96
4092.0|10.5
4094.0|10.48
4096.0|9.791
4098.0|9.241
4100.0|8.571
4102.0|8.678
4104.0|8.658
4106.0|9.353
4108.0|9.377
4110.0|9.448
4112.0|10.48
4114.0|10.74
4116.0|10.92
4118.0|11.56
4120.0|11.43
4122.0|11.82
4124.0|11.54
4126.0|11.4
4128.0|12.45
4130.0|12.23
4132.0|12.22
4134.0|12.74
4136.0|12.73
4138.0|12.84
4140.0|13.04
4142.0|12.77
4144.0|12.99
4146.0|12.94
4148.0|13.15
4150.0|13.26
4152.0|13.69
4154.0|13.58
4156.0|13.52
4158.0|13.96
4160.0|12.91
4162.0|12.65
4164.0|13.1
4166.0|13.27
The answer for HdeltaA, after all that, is 8.8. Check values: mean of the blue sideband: 13.6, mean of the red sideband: 13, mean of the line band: 10.3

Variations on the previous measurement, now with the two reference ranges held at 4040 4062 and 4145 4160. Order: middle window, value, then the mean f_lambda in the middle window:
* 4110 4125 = 2.8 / 11.1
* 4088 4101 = 3.6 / 9.98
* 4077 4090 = 2.1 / 11.6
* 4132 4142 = 0.6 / 12.8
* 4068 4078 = 0.8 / 12.8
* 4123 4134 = 1.2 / 12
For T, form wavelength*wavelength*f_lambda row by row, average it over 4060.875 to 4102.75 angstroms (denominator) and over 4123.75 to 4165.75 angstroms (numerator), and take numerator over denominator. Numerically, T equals 1.15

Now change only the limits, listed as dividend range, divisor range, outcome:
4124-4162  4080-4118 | 1.29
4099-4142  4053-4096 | 0.92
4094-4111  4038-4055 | 0.66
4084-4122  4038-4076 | 0.76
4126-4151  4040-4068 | 0.95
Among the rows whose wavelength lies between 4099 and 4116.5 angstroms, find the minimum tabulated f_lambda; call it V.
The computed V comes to 8.571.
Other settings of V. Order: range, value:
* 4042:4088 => 10.63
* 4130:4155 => 12.22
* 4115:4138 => 10.92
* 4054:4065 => 13.18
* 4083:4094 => 10.48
